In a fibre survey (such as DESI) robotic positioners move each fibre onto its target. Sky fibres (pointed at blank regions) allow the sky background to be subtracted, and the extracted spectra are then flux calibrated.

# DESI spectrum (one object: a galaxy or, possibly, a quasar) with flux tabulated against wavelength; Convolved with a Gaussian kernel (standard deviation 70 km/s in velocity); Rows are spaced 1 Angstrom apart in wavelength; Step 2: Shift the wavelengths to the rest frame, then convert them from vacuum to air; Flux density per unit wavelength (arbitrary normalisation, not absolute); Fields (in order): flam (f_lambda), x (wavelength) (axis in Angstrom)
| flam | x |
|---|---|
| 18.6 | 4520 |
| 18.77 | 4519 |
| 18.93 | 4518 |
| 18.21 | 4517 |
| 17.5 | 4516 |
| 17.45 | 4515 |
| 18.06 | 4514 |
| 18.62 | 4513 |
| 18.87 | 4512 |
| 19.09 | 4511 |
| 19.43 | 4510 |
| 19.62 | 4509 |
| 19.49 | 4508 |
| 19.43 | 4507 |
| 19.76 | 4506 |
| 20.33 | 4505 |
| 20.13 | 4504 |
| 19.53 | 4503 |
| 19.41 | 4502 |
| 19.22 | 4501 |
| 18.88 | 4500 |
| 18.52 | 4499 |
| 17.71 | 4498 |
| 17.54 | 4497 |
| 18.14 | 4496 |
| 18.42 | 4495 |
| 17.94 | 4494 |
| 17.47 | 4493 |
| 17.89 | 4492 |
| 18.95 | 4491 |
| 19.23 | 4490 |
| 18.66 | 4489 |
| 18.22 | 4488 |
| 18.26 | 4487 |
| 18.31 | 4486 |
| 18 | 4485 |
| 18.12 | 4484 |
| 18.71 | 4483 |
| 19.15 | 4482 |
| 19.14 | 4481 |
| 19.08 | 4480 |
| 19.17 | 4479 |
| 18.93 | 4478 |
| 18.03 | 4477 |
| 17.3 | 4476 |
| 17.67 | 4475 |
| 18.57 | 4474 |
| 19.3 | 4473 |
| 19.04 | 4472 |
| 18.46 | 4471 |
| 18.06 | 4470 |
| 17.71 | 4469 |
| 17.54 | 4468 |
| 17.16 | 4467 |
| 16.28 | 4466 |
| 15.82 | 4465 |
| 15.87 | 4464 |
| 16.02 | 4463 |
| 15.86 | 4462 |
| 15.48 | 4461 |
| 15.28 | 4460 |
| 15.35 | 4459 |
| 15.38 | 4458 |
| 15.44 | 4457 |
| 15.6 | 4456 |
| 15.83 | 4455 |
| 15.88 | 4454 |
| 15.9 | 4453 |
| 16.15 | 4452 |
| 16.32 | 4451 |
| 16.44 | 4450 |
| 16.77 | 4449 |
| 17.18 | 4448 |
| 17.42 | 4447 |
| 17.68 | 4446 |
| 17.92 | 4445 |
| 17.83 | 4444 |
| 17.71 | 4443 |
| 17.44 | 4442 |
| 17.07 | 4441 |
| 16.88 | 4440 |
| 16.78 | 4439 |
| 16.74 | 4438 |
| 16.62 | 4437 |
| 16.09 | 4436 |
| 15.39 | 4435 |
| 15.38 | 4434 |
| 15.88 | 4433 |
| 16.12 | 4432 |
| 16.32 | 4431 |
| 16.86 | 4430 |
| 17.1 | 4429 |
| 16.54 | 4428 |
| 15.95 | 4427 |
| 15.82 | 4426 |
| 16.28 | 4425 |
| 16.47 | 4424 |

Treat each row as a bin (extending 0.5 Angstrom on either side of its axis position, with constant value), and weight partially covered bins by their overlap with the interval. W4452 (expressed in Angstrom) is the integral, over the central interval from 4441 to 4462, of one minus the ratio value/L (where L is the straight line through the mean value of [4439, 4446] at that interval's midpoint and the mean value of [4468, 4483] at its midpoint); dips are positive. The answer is 1.5 Angstrom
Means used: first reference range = 17.4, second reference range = 18.5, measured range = 16.5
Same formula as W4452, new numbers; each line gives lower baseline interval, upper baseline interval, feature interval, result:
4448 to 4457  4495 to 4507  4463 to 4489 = -0.8 Angstrom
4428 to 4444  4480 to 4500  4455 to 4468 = 1.2 Angstrom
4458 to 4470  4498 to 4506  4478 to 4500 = -0.2 Angstrom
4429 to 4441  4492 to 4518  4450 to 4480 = 0.8 Angstrom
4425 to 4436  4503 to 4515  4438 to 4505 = 0.7 Angstrom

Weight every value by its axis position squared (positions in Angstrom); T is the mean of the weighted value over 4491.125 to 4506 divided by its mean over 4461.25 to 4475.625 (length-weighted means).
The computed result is 1.1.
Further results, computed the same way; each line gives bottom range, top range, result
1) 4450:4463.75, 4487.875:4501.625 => 1.18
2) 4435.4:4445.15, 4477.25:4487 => 1.12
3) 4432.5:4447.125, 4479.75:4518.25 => 1.14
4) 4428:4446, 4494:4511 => 1.17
